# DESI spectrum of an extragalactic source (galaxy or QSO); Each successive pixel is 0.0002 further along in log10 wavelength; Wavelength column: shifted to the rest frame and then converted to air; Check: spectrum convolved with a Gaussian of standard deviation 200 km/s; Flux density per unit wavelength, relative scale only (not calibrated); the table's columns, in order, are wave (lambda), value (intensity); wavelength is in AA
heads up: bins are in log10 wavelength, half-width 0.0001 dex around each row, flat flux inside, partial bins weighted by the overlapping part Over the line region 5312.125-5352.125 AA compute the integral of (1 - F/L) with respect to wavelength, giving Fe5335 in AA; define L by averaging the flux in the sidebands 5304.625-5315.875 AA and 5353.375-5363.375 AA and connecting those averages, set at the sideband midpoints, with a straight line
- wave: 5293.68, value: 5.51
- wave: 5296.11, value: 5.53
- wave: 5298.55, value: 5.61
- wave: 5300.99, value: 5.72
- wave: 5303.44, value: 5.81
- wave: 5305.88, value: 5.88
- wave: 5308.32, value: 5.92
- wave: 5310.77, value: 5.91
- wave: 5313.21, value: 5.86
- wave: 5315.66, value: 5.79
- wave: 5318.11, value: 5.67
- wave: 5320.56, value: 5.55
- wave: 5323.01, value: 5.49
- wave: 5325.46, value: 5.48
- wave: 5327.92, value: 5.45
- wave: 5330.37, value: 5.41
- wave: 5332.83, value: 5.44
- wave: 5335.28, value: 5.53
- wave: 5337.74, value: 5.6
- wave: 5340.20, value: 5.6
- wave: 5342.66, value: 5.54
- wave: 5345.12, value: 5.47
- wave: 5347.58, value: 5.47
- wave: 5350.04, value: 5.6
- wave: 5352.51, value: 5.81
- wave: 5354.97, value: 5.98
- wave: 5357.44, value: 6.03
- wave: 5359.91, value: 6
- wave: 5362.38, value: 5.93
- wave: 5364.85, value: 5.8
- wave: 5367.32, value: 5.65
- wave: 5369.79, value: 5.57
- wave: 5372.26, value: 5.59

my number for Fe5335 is 2.45 AA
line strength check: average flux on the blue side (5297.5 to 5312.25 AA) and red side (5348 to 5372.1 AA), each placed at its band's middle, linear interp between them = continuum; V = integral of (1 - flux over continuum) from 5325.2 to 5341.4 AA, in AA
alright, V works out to 0.8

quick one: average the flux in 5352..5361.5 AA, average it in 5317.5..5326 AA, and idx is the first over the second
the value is 1.1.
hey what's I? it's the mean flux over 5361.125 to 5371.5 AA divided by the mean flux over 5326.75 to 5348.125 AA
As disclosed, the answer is 1.0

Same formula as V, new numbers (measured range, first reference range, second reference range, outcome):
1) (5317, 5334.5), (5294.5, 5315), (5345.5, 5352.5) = 0.6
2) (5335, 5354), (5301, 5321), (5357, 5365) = 1.0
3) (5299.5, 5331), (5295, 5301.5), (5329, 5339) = -0.8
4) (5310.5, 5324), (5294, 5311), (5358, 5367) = 0.2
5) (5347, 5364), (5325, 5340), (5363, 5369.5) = -0.6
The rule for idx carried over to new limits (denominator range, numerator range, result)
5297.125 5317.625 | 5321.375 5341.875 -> 0.95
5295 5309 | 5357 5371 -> 1.01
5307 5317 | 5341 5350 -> 0.94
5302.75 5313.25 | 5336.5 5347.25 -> 0.94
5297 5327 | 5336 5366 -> 1.00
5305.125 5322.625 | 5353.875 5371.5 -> 1.01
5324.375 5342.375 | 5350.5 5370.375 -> 1.06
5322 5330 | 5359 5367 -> 1.08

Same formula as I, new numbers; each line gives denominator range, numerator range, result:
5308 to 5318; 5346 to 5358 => 0.99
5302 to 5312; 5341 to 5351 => 0.94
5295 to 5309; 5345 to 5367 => 1.01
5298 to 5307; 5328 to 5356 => 0.97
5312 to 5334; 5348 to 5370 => 1.04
